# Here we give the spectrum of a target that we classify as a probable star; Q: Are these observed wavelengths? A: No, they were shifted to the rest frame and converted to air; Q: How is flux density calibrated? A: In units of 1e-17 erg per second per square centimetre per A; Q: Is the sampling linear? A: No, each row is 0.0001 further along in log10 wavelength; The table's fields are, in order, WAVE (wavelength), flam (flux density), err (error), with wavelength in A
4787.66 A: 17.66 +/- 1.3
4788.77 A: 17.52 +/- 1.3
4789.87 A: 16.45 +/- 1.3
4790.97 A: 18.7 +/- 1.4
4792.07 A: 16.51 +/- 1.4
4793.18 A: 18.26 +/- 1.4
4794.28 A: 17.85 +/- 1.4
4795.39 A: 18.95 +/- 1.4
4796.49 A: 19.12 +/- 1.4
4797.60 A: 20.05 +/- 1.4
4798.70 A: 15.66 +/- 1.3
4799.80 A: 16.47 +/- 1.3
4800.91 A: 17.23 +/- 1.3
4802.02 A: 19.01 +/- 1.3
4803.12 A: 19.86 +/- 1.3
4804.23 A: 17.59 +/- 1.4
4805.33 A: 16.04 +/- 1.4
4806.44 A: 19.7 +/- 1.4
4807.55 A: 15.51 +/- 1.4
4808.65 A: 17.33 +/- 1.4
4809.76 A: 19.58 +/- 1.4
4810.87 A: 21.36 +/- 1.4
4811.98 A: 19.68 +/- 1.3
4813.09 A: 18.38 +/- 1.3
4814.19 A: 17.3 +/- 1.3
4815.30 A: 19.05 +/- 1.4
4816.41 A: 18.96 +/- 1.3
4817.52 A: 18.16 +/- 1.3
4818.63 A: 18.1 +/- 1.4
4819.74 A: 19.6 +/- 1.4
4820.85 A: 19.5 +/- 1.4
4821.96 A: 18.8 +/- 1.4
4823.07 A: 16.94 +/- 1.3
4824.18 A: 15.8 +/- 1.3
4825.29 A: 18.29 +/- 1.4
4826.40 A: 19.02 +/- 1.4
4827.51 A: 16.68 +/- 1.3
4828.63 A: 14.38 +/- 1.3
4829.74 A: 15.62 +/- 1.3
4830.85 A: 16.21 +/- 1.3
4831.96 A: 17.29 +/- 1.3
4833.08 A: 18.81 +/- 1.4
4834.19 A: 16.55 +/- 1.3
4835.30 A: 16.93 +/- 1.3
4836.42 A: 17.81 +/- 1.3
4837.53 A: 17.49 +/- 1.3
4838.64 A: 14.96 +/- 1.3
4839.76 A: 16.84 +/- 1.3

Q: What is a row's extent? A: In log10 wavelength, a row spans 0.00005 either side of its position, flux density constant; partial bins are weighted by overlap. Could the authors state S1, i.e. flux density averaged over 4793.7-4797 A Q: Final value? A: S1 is 18.6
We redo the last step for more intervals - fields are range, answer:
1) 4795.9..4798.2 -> 19.5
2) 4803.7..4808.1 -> 17.2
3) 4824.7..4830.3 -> 16.8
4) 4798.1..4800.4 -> 16.2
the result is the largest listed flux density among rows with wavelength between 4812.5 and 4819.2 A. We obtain 19.05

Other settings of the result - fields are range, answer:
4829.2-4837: 18.81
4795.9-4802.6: 20.05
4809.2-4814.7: 21.36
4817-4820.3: 19.6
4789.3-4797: 19.12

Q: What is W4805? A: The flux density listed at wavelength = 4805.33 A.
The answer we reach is 16.04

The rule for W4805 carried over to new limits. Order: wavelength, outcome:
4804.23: 17.59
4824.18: 15.8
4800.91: 17.23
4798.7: 15.66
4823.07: 16.94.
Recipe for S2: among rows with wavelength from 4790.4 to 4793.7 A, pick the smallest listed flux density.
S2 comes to 16.51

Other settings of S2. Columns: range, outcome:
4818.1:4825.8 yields 15.8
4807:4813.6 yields 15.51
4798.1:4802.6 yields 15.66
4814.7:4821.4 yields 18.1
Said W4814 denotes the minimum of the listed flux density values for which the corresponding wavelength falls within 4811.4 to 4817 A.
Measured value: 17.3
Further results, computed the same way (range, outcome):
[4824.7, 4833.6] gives 14.38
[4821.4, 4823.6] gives 16.94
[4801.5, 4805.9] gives 16.04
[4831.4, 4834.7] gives 16.55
